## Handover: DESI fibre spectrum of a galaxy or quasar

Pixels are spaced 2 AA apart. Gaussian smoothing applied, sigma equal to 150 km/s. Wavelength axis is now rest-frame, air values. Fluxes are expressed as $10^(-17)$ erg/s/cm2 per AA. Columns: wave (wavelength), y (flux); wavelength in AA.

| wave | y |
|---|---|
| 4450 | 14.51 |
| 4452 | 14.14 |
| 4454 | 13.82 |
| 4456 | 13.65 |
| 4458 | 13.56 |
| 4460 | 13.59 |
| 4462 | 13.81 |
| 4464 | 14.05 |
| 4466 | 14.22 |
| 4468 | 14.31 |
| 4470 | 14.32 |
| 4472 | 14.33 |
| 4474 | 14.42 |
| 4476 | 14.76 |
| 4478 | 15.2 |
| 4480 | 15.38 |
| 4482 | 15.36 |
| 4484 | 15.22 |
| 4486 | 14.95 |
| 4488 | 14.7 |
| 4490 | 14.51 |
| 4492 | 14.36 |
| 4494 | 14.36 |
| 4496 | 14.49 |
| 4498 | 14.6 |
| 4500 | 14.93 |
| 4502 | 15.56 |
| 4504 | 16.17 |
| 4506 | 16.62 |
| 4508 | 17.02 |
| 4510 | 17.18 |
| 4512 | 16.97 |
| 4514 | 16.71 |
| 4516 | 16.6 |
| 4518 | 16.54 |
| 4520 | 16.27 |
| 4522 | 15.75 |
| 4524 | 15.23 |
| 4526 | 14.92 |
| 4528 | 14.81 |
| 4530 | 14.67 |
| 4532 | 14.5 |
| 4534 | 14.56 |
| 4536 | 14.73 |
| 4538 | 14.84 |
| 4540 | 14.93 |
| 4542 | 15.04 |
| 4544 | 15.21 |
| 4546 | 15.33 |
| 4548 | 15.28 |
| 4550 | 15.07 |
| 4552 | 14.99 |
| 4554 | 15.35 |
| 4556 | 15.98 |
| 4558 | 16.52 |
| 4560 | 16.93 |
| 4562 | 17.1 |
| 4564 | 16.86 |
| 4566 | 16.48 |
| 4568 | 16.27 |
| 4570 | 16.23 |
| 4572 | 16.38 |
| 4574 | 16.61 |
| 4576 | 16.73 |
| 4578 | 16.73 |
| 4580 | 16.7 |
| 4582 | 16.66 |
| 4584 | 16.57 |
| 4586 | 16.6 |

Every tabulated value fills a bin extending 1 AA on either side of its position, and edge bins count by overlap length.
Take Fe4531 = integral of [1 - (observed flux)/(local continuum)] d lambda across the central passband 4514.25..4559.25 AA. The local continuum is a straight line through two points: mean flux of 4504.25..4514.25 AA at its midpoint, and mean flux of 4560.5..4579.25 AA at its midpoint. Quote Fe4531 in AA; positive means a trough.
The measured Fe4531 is 3.7 AA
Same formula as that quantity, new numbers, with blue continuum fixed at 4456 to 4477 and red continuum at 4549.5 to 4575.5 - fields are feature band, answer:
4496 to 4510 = -0.8 AA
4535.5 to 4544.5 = 0.5 AA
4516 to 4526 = -0.4 AA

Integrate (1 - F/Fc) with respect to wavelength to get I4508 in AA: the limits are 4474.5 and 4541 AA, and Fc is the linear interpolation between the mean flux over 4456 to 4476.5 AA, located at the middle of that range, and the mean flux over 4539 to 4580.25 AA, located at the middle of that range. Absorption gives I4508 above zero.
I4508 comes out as -1.89 AA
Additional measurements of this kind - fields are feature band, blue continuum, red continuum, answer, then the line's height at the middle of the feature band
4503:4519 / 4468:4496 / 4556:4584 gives -1.4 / 15.4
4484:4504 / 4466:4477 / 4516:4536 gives -0.1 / 14.8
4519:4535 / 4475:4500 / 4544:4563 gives 0.3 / 15.4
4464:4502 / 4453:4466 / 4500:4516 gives 1.0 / 15.1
